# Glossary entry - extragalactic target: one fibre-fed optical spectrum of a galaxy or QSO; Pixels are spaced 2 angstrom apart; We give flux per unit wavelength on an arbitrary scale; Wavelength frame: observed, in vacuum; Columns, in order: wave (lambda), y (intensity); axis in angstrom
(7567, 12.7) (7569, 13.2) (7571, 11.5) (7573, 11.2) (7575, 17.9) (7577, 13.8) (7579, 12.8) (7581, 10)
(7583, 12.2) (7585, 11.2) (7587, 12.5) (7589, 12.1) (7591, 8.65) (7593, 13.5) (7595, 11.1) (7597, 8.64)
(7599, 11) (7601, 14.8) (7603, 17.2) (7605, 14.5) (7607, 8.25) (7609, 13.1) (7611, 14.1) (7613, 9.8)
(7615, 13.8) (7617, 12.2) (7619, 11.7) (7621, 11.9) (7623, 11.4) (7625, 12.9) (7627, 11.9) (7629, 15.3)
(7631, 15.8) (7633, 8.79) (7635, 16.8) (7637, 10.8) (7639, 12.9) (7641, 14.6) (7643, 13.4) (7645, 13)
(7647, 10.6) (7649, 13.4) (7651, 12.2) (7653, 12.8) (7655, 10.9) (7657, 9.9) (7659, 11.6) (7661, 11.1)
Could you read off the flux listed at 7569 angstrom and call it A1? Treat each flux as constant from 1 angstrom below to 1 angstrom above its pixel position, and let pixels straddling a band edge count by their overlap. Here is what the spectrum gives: 13.2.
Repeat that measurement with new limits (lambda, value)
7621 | 11.9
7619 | 11.7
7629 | 15.3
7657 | 9.9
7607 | 8.25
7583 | 12.2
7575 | 17.9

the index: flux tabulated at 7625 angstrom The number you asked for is 12.9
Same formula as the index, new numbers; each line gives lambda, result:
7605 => 14.5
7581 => 10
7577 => 13.8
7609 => 13.1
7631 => 15.8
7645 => 13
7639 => 12.9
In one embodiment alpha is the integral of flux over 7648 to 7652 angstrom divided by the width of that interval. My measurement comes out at 12.8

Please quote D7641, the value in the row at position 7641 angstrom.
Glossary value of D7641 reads 14.6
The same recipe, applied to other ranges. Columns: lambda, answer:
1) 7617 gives 12.2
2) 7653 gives 12.8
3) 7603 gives 17.2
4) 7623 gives 11.4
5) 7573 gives 11.2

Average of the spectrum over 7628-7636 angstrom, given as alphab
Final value 14.2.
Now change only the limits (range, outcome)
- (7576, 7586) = 12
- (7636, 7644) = 12.9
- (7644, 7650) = 12.3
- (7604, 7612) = 12.5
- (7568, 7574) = 12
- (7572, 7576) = 14.5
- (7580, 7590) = 11.6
